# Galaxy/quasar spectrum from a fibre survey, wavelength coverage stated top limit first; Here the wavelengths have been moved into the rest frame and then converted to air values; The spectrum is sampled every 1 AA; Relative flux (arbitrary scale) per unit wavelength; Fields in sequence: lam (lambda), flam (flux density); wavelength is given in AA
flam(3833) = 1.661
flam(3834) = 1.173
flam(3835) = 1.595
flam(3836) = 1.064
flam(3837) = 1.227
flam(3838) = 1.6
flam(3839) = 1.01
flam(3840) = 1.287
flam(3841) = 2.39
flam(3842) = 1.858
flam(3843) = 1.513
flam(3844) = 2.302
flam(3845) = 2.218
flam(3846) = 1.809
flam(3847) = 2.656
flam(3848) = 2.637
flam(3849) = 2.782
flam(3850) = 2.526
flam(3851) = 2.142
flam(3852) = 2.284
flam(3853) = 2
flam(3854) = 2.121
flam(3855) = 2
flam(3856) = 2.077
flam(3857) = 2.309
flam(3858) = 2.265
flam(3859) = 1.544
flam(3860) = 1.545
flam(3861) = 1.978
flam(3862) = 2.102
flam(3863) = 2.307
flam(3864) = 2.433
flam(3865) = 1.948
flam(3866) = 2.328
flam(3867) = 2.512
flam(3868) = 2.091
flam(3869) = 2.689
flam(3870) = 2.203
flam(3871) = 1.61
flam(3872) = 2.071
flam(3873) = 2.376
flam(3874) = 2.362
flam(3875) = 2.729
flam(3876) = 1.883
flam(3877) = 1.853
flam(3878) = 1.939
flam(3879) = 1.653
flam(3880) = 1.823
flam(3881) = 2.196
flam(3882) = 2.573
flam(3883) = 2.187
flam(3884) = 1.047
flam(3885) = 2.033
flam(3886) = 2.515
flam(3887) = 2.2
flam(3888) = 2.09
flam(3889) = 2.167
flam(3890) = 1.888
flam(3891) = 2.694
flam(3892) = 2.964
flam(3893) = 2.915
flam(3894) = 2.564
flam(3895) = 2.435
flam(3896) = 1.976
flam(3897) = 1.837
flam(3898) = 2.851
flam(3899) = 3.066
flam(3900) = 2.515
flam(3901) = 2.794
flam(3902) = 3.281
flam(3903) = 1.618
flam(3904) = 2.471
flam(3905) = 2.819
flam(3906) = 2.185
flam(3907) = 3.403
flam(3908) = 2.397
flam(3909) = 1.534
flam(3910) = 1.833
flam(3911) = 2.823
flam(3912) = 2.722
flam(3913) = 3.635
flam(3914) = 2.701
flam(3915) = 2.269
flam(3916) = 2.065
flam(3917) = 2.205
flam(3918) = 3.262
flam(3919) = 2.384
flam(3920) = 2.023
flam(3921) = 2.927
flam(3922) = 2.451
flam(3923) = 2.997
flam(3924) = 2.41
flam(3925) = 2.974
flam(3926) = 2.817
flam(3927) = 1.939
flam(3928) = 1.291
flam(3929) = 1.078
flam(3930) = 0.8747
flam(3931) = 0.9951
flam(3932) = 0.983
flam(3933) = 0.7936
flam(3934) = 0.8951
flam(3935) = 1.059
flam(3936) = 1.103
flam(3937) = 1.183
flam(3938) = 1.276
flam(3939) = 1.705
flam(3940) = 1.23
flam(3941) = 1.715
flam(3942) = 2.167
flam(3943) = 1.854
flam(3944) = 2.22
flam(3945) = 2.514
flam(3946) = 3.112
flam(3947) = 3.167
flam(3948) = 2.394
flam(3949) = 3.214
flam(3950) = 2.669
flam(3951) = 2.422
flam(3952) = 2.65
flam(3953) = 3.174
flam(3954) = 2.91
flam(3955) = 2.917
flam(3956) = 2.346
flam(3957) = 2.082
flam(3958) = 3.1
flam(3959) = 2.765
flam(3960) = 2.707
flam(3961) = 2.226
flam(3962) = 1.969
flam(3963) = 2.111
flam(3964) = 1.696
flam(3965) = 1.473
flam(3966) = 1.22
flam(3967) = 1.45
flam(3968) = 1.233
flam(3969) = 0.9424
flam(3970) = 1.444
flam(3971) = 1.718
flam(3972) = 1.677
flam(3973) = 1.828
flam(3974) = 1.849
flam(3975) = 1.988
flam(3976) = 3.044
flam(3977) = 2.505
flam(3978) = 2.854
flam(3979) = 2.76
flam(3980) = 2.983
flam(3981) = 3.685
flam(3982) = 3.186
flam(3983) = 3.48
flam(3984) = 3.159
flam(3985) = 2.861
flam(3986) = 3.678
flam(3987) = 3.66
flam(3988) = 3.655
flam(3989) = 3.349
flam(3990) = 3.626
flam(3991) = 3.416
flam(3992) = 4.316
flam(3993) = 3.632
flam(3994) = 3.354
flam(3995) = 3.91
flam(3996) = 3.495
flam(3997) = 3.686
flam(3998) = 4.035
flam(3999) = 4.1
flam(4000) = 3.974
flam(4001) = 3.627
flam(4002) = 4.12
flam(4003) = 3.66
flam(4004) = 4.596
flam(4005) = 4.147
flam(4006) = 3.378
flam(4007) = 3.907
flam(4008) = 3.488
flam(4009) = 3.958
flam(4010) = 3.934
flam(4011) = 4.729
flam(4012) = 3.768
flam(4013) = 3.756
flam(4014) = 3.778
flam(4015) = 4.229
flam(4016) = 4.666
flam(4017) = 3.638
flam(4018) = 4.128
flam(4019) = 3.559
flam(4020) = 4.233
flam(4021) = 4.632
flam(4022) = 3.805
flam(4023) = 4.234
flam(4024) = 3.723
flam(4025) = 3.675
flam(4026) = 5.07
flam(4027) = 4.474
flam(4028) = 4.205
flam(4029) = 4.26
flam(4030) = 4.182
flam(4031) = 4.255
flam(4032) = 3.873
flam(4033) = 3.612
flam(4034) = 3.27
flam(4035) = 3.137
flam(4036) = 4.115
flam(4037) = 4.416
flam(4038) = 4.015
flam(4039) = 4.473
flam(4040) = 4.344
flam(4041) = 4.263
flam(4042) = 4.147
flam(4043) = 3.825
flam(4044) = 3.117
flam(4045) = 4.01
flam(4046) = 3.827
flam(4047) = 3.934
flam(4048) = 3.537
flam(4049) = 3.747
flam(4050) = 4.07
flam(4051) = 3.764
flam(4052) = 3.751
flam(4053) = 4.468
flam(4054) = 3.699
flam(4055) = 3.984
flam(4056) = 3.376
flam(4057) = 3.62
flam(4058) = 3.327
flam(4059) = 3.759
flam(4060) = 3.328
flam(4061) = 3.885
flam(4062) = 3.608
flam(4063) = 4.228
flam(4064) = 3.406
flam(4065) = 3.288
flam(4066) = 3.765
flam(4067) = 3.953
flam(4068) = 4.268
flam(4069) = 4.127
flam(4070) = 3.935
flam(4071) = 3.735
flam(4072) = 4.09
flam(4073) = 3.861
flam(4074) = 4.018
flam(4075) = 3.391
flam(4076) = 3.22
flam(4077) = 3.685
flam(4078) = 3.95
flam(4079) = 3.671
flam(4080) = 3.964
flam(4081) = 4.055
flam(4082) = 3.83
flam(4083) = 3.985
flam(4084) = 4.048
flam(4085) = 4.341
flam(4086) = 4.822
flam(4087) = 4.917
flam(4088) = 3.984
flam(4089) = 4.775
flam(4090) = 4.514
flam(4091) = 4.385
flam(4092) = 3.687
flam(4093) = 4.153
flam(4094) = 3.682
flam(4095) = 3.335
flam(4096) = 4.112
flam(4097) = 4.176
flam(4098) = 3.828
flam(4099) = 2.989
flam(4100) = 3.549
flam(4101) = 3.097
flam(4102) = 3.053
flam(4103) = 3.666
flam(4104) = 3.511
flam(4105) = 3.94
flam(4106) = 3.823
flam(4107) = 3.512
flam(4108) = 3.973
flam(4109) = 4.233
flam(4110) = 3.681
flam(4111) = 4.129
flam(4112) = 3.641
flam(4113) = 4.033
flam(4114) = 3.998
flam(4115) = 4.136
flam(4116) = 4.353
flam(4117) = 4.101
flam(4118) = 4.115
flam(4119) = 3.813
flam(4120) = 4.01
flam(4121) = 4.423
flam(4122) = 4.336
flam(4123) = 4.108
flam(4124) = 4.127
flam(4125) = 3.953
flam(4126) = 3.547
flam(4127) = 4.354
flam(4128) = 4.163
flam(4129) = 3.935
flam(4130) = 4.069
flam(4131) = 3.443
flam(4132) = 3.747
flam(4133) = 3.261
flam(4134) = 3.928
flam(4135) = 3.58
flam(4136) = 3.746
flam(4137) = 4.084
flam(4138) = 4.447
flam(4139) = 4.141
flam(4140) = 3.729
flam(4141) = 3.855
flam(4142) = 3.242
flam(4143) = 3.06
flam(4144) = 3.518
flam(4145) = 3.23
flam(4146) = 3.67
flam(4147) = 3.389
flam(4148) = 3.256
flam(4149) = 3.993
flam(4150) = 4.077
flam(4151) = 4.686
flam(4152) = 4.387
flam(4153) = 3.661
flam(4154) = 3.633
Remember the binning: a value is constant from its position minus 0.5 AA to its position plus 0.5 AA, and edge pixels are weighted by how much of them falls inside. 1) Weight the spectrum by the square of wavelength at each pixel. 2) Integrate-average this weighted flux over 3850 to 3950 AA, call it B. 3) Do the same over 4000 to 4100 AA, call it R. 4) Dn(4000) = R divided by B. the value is 1.95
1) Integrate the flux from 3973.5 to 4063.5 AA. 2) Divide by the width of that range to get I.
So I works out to 3.76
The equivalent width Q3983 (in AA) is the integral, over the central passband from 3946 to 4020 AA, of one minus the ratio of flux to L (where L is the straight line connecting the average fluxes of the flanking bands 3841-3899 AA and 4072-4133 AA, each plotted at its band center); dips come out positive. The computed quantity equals -0.60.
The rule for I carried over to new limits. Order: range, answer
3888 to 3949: 2.21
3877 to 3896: 2.2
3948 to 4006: 2.88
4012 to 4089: 3.94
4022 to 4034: 4.09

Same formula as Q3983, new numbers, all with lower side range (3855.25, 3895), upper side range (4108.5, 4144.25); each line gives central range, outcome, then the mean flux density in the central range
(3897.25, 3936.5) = 3.69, 2.21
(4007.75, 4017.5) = -2.73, 4.01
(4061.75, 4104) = -3.11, 3.88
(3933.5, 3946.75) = 4.59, 1.72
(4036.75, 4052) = -2.75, 3.95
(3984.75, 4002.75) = -4.24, 3.71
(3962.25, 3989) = 4.49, 2.4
